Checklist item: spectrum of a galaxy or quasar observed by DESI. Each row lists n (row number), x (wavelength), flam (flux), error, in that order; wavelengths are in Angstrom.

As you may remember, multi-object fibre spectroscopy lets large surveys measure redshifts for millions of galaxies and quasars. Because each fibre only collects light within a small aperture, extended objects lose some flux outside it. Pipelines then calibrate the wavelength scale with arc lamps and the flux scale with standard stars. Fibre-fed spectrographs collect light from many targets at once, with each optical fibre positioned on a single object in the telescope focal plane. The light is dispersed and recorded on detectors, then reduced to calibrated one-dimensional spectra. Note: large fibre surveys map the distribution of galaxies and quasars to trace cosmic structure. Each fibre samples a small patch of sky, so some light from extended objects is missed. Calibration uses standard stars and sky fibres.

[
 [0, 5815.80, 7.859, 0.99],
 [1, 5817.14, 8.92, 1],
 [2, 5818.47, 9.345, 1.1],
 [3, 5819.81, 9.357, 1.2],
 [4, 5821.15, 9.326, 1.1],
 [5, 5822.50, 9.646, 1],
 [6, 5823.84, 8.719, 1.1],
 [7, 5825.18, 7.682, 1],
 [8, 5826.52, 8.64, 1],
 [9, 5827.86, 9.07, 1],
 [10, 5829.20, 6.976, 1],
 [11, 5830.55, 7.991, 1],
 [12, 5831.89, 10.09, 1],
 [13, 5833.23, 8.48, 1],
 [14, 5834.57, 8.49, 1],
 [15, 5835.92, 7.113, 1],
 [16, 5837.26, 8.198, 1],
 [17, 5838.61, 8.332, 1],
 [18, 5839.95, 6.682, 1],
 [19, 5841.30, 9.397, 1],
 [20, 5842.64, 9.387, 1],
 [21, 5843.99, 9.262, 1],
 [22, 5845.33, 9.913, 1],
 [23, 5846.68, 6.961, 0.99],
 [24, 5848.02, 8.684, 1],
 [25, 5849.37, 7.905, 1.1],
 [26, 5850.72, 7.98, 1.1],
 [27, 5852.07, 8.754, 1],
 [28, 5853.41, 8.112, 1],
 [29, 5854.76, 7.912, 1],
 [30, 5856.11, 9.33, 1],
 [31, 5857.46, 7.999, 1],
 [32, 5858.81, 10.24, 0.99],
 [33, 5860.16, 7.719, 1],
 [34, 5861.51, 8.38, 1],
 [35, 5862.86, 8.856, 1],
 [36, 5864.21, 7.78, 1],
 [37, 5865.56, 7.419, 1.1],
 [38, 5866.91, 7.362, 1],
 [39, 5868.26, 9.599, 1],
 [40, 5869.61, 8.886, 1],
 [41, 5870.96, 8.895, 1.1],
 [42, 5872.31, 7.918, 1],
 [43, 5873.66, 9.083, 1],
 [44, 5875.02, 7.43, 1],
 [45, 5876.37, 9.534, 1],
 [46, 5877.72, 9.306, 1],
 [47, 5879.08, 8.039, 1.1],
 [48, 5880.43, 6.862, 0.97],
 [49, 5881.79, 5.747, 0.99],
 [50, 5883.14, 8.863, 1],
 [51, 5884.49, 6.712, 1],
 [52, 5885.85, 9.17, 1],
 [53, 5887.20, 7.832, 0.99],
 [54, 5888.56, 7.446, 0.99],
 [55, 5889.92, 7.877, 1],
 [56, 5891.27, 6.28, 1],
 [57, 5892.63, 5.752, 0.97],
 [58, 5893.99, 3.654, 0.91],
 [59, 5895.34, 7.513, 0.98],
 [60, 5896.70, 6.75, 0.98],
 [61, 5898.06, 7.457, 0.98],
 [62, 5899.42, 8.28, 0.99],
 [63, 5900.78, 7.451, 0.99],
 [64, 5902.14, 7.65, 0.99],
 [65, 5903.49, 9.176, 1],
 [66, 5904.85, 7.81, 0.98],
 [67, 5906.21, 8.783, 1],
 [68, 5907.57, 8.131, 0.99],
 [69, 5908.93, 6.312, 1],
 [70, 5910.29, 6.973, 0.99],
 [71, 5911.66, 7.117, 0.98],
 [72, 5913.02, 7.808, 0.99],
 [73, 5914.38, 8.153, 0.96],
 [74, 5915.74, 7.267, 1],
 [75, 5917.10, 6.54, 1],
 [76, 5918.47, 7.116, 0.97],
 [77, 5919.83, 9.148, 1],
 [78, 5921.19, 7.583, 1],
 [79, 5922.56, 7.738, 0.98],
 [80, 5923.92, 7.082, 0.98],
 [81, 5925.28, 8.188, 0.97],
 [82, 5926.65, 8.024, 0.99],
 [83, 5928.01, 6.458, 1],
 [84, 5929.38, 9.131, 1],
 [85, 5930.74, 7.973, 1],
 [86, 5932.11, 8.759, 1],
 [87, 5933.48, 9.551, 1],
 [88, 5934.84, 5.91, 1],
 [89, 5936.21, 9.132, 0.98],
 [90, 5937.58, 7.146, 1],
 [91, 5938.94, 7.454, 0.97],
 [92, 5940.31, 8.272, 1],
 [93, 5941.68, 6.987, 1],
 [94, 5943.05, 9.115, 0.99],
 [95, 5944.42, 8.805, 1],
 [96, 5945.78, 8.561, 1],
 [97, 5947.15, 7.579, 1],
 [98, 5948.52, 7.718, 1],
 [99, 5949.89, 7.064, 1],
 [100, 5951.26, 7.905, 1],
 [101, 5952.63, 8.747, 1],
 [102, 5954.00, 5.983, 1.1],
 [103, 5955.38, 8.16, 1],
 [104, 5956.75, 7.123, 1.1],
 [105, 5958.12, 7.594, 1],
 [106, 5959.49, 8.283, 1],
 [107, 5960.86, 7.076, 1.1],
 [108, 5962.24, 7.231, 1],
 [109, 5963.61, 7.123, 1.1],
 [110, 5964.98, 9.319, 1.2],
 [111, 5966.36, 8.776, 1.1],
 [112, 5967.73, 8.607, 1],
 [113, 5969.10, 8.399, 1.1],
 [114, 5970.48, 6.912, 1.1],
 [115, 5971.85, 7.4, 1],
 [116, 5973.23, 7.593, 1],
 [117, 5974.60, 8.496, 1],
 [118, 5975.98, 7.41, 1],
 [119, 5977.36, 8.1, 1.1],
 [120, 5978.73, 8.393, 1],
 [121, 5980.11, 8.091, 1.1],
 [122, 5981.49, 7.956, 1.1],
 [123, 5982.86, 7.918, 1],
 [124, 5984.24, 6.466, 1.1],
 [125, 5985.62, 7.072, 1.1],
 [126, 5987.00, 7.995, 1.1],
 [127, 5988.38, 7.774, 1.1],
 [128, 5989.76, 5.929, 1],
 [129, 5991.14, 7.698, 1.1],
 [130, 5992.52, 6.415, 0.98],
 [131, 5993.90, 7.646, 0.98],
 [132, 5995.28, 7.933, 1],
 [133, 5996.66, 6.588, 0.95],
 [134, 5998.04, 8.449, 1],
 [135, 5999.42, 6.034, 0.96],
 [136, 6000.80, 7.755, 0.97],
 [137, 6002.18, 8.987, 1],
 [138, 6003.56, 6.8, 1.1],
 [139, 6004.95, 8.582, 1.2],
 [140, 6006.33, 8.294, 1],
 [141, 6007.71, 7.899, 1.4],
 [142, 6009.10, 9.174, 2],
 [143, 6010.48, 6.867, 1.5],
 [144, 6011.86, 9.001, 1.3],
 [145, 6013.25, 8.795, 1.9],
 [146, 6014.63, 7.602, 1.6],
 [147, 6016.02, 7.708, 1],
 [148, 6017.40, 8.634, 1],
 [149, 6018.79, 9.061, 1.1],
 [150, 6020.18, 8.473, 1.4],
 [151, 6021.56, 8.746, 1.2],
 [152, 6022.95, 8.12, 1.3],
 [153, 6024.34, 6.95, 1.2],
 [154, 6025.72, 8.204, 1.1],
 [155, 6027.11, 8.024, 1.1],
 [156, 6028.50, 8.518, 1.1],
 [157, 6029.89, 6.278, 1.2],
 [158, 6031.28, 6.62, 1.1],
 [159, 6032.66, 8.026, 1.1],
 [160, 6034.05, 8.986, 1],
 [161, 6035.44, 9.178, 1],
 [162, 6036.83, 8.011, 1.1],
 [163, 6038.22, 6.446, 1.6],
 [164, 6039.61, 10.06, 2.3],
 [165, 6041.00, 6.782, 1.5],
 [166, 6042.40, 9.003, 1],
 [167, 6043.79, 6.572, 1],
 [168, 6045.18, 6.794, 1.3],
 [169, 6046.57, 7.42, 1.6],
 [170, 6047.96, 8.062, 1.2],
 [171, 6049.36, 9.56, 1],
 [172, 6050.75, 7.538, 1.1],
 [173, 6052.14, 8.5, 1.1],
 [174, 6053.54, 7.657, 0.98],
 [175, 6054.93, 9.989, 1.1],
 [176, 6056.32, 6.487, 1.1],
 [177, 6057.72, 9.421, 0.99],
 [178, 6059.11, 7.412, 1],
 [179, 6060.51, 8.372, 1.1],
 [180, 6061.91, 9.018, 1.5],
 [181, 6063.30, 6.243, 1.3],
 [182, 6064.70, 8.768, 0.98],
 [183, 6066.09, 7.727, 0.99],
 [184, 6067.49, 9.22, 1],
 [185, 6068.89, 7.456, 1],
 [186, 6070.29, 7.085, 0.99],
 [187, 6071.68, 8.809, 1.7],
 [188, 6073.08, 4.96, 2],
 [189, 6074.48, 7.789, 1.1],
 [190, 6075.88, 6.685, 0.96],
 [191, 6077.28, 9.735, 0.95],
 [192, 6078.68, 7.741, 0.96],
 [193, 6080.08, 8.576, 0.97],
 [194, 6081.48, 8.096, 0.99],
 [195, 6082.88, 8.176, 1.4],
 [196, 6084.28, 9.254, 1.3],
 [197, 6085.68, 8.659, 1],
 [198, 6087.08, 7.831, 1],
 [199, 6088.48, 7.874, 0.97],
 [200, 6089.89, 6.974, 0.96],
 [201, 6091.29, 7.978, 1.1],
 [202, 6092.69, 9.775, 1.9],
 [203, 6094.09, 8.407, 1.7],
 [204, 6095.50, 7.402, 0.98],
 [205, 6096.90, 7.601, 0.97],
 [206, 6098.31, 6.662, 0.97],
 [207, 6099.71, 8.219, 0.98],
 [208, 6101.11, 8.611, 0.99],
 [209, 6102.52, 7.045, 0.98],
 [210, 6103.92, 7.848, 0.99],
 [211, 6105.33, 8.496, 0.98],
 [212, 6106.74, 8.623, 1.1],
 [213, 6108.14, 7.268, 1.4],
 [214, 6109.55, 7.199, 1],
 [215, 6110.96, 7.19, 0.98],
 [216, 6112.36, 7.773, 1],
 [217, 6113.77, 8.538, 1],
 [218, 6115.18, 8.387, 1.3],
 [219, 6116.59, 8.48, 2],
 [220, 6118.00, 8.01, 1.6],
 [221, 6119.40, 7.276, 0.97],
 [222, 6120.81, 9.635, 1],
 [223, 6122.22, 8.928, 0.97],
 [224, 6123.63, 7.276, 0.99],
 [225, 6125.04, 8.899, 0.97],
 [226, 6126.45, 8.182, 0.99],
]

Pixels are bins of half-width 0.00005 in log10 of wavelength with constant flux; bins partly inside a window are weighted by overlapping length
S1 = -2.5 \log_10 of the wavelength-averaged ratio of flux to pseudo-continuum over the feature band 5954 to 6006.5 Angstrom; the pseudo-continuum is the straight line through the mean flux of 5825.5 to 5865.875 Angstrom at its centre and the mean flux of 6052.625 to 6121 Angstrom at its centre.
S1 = 0.070 mag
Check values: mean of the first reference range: 8.4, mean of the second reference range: 8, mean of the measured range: 7.66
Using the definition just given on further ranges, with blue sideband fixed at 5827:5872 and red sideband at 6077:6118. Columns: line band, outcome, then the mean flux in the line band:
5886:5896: 0.232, 6.76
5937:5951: 0.055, 7.88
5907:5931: 0.101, 7.59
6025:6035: 0.043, 7.85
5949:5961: 0.096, 7.57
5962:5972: 0.029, 8.04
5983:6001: 0.141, 7.22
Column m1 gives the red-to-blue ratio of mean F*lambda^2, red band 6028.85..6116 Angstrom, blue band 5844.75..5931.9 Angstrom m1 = 1.07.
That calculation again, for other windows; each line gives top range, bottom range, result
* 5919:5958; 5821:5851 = 0.97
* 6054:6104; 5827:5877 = 1.02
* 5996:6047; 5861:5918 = 1.08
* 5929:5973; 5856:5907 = 1.03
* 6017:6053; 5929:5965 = 1.05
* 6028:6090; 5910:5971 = 1.06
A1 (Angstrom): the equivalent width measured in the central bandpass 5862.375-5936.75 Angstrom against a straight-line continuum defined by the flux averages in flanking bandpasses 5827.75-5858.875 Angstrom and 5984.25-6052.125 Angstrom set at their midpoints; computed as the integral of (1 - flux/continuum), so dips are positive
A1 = 4.3 Angstrom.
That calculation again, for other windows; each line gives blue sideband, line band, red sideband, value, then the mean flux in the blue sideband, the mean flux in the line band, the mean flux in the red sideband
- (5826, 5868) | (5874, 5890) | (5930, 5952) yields 0.6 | 8.38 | 7.92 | 8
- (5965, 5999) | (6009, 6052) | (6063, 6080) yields -1.7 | 7.69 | 8.03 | 7.75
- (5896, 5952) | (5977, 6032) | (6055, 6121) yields 0.7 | 7.81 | 7.79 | 7.98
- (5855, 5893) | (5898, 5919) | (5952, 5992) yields 0.9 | 8.1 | 7.63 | 7.7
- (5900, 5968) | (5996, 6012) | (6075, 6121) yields 0.2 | 7.83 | 7.84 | 8.04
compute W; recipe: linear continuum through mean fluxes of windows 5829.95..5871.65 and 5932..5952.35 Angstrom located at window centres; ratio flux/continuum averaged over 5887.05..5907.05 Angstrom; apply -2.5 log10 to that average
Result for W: 0.13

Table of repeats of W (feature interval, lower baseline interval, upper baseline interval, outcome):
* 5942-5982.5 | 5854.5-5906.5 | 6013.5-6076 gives 0.00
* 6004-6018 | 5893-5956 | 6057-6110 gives -0.05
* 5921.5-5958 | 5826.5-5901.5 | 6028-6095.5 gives 0.02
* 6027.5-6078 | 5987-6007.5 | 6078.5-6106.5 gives -0.01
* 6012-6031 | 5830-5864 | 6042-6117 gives 0.00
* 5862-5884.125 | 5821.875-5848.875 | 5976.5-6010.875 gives 0.01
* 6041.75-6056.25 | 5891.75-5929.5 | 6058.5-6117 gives -0.03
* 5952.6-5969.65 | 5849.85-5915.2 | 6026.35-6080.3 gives 0.01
